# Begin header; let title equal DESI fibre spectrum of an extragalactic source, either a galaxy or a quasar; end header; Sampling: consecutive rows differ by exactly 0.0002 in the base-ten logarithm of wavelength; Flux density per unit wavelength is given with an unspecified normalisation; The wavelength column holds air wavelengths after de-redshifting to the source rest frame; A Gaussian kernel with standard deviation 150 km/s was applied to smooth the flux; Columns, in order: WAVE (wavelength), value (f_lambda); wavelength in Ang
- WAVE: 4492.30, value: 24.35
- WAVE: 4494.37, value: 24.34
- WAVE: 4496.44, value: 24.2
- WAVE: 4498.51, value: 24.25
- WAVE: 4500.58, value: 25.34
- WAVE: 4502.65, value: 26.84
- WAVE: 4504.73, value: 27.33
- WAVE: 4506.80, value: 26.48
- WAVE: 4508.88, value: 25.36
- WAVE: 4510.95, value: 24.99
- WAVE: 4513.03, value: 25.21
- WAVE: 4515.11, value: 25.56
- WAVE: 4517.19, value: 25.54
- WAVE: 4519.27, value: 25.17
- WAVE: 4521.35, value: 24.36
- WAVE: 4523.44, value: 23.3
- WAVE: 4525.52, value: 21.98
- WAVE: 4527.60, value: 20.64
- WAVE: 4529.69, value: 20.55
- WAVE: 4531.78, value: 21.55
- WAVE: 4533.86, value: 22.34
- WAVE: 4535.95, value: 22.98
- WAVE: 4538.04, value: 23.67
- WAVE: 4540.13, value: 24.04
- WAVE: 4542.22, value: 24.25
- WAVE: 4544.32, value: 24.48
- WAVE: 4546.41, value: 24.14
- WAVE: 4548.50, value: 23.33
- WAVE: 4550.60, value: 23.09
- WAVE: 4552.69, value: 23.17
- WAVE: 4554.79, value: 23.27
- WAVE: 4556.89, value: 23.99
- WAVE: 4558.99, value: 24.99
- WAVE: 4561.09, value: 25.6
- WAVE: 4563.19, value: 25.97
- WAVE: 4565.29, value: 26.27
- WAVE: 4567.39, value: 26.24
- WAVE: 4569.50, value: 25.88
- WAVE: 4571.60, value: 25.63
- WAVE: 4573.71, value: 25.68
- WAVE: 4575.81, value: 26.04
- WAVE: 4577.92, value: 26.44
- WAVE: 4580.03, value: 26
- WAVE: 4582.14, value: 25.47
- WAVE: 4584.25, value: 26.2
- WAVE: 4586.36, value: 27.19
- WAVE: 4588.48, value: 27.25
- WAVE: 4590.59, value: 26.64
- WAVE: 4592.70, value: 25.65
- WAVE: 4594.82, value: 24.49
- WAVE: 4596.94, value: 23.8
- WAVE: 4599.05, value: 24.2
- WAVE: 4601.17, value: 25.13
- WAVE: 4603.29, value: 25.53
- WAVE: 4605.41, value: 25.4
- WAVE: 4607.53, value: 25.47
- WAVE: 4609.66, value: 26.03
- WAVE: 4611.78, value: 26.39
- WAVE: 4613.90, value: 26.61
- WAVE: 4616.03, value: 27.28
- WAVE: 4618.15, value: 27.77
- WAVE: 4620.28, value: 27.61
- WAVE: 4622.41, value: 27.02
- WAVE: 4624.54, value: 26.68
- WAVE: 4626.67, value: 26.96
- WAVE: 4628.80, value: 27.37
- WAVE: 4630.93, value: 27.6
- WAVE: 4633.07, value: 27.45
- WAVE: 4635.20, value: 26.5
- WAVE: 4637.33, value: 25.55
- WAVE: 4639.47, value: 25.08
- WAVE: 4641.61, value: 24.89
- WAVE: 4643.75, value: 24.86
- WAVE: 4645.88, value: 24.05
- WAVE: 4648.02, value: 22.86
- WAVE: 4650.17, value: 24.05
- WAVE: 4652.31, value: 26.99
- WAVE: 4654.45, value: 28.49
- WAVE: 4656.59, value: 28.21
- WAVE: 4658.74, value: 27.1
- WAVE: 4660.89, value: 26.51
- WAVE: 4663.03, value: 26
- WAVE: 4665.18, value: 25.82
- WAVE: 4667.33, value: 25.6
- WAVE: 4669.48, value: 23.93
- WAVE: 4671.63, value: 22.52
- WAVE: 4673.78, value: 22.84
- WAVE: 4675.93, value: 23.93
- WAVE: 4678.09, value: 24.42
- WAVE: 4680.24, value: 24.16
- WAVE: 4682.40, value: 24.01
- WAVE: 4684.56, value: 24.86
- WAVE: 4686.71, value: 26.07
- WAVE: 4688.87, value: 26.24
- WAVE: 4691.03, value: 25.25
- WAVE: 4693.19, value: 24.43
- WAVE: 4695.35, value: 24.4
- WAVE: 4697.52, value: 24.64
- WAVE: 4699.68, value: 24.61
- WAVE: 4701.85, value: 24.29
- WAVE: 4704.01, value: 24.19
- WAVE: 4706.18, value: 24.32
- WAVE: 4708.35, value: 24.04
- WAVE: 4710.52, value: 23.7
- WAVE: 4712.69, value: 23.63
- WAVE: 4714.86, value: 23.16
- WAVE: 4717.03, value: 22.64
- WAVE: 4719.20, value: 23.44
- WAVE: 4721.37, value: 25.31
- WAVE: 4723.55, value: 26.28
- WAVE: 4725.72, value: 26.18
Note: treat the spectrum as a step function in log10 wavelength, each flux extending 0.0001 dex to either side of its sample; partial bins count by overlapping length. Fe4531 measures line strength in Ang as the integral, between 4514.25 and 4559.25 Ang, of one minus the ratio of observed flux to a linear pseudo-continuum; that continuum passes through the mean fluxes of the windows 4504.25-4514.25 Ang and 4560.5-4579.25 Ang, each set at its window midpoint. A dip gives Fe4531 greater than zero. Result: 4.25 Ang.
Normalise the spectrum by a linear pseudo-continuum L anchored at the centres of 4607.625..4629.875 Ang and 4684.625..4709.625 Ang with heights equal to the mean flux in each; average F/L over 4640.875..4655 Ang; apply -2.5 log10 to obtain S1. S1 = 0.04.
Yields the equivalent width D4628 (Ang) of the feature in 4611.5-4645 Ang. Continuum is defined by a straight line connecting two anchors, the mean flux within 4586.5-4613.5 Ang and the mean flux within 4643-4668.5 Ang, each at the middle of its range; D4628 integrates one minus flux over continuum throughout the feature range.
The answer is -1.11 Ang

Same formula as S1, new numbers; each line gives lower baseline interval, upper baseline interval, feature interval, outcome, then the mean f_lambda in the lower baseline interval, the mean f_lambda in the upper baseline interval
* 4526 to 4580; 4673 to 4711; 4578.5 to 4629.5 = -0.08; 24.2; 24.5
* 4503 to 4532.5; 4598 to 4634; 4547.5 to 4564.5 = 0.04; 24.2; 26.5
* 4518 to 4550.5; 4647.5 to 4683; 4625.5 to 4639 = -0.09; 23.1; 25.2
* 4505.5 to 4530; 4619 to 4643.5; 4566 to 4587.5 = -0.03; 24.2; 26.6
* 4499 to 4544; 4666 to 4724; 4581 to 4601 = -0.06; 24.2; 24.3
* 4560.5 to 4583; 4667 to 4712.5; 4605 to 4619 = -0.04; 25.9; 24.4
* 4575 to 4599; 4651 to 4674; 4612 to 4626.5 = -0.05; 25.8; 25.9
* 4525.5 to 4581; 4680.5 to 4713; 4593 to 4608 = -0.02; 24.2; 24.6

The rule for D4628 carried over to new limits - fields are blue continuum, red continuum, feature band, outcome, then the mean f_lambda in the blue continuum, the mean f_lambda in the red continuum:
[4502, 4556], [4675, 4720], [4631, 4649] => -0.83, 24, 24.3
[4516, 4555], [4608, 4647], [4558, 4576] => -1.08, 23.3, 26.4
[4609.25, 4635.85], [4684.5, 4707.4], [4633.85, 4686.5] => 1.54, 27.1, 24.8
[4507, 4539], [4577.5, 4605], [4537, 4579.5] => -0.24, 23.6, 25.7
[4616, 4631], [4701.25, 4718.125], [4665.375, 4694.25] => 0.50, 27.3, 23.7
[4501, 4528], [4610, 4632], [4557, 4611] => 1.32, 24.9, 27.1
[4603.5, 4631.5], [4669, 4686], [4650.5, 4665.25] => -1.27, 26.7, 23.9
